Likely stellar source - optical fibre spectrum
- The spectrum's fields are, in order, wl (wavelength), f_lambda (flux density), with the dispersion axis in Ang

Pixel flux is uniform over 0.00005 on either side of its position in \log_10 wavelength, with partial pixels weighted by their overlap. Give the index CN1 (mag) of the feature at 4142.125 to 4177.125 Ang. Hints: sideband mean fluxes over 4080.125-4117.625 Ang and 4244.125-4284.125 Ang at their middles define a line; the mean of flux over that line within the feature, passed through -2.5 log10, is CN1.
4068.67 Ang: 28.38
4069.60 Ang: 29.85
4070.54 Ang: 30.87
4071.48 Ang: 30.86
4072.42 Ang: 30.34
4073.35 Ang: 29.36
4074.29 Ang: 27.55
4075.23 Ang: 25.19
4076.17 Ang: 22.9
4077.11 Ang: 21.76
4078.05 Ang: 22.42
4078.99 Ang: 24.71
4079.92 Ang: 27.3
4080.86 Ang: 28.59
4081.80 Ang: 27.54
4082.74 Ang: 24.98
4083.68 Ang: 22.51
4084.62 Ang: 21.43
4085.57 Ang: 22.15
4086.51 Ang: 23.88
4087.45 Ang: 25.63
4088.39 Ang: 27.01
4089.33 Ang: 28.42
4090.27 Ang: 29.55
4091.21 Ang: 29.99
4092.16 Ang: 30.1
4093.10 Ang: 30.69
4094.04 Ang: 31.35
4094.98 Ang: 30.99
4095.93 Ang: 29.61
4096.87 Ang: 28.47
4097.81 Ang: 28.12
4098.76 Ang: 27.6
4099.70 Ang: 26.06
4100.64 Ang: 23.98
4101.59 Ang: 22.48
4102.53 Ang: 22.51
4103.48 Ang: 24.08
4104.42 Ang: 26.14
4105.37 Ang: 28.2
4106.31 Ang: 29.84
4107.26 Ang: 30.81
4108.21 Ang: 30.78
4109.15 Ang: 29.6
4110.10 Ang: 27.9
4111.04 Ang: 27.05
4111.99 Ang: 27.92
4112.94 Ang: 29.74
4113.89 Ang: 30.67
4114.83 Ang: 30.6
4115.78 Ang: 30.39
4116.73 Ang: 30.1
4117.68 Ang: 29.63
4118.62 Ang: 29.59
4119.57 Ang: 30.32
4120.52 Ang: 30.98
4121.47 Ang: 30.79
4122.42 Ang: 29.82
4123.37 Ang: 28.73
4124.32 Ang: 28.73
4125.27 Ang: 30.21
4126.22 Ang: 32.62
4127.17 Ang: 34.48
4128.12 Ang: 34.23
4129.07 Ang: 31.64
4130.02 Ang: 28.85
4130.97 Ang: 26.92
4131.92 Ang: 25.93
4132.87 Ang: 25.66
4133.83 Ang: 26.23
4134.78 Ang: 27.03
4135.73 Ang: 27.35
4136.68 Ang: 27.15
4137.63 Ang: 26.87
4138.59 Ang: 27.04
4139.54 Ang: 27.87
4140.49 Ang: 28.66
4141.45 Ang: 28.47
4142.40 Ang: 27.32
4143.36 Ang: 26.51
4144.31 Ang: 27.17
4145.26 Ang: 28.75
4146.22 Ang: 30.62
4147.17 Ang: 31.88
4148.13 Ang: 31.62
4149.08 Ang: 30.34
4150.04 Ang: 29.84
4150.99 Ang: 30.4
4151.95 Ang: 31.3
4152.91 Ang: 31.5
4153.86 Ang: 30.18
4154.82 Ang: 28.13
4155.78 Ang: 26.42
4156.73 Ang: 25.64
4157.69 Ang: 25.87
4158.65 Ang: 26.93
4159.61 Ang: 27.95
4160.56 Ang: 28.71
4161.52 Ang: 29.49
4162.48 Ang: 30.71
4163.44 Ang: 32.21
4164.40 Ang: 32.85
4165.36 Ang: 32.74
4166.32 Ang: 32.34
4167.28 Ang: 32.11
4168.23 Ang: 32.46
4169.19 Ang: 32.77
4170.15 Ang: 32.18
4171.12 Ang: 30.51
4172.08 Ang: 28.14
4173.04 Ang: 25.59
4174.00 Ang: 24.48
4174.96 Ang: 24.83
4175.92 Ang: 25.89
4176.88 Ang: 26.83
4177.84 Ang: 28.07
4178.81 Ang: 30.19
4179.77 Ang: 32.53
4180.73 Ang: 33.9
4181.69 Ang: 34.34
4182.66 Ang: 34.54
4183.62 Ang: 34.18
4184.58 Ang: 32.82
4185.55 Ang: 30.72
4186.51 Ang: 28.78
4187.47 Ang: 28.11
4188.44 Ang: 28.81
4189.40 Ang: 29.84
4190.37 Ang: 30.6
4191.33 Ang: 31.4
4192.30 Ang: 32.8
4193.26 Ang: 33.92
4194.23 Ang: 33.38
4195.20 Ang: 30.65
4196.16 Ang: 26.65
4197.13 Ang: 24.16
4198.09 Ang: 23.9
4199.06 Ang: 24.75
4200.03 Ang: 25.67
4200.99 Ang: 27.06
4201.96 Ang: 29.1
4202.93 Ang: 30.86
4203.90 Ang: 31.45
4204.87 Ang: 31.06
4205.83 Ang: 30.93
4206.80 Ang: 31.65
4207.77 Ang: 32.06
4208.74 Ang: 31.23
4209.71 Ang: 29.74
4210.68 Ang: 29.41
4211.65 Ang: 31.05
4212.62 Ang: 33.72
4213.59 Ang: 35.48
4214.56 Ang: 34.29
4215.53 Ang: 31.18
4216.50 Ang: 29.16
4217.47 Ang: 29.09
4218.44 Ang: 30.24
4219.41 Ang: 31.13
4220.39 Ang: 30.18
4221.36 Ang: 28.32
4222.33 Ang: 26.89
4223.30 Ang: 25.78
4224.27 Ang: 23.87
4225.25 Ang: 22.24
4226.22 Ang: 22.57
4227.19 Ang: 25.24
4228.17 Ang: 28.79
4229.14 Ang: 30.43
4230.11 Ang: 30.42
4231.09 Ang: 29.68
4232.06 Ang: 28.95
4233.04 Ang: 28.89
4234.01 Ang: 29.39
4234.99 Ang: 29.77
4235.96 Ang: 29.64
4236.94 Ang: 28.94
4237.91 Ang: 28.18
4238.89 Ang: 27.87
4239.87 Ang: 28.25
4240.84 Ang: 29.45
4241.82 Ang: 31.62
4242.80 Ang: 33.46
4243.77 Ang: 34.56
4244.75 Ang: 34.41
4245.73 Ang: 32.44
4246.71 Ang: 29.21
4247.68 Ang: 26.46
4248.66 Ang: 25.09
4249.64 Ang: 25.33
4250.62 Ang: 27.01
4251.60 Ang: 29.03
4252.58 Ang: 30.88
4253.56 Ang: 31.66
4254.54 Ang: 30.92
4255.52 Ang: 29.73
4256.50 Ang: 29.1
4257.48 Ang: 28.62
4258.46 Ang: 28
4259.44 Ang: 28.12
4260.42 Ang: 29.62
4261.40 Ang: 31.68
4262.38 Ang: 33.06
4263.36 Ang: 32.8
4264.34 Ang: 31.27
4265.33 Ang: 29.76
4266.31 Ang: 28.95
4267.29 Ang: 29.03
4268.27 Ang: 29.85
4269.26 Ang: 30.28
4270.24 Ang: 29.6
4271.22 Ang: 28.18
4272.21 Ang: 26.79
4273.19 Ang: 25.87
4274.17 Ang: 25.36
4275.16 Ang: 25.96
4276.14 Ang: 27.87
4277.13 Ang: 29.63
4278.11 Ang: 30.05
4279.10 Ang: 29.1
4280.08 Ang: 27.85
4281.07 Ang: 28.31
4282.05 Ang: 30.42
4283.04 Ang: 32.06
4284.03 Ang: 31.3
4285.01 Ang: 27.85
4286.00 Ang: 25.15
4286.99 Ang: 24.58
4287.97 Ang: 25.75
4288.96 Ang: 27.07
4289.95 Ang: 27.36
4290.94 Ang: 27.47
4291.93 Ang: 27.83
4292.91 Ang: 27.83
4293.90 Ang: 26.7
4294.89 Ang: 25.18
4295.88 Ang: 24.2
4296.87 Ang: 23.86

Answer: -0.04 mag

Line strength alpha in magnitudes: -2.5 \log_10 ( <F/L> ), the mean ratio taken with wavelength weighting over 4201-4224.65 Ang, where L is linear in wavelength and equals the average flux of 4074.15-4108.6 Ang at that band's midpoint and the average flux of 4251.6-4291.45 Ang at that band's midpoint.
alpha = -0.08 mag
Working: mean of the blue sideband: 26.6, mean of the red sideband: 28.9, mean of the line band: 30.3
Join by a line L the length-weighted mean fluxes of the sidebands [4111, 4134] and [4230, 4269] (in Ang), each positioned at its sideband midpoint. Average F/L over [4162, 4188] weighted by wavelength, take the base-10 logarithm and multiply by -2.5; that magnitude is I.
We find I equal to -0.03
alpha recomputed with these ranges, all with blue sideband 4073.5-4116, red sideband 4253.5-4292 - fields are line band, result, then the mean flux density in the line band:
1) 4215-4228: 0.03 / 27.4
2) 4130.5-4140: 0.03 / 26.8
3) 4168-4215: -0.08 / 30.1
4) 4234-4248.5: -0.06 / 30.2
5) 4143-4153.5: -0.09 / 30.1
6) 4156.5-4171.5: -0.10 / 30.4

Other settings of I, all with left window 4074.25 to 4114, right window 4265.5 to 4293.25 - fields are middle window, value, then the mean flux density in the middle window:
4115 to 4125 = -0.109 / 29.9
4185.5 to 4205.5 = -0.063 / 29.2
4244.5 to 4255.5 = -0.048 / 29.2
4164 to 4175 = -0.108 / 30.3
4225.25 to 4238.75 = -0.018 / 28.3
